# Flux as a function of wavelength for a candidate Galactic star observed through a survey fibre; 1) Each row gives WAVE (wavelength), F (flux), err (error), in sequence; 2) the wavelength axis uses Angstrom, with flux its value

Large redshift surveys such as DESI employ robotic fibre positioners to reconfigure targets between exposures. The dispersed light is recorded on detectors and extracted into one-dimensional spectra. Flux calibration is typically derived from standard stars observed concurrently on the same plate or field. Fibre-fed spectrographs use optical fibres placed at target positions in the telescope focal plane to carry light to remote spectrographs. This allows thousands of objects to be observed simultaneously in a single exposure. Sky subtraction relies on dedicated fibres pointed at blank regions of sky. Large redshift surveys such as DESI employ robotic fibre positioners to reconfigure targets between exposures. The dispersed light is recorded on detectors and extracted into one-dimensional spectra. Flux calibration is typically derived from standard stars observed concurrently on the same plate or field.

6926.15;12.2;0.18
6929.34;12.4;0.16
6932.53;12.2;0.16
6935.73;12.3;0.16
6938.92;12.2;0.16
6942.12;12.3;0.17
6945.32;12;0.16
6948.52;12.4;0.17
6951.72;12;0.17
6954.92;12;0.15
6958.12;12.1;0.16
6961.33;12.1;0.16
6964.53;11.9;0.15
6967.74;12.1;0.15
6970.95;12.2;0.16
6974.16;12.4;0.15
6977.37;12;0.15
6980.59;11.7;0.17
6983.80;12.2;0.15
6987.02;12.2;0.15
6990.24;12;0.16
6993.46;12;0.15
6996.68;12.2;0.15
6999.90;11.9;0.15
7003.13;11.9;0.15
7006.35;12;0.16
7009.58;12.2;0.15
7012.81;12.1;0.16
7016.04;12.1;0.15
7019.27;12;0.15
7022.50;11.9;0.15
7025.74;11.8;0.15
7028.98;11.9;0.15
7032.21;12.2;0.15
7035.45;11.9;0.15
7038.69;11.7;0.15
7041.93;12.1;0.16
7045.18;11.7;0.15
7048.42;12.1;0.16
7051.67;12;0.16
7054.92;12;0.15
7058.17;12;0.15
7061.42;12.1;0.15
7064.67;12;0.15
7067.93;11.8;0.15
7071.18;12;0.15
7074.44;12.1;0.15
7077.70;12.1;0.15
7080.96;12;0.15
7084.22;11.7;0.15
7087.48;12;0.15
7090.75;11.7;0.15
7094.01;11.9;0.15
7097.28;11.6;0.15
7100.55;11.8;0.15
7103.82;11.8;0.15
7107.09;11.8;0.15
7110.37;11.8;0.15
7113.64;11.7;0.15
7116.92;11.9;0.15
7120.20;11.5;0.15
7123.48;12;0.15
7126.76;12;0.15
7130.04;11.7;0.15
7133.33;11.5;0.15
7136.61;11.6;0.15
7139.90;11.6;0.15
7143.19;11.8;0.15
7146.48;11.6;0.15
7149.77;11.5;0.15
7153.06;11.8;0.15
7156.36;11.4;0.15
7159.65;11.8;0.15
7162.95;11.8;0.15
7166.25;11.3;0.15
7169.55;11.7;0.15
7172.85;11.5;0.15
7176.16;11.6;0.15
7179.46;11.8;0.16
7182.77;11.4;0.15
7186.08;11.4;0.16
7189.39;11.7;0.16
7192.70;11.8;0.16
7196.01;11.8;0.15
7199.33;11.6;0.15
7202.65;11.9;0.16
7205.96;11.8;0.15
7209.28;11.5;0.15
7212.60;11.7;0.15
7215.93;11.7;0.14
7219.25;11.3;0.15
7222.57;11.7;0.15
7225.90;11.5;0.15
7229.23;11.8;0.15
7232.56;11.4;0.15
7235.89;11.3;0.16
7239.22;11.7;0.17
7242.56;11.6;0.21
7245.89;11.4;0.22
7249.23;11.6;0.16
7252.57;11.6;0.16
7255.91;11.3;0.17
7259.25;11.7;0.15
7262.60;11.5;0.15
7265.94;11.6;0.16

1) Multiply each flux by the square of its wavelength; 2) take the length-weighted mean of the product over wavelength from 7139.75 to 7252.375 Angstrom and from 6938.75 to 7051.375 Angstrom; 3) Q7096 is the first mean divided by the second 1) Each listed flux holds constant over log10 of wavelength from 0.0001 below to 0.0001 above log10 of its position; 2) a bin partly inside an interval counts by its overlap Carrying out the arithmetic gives 1.02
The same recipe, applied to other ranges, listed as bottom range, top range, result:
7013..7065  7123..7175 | 1.00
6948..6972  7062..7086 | 1.02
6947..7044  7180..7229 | 1.03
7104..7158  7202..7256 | 1.02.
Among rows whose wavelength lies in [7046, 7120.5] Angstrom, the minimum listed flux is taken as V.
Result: 11.5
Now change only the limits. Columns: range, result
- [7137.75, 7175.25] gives 11.3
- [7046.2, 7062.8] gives 12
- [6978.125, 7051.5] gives 11.7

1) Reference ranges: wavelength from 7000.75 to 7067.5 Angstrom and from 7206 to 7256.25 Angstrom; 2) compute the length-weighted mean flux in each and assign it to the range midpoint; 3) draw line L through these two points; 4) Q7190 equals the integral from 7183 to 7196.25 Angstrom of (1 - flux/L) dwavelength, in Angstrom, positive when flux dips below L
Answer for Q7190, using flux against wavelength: 0.0 Angstrom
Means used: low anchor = 12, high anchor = 11.6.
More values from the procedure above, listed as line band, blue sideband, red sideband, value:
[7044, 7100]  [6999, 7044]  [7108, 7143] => -0.34 Angstrom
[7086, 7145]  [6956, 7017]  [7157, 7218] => 0.20 Angstrom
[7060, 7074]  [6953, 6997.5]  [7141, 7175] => -0.16 Angstrom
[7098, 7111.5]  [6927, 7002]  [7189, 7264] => 0.06 Angstrom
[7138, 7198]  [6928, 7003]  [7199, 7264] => 0.41 Angstrom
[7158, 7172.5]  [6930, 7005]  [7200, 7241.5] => 0.10 Angstrom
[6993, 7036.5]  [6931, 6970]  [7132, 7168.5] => -0.15 Angstrom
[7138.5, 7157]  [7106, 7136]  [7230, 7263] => 0.13 Angstrom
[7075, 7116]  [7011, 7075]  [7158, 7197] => 0.02 Angstrom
